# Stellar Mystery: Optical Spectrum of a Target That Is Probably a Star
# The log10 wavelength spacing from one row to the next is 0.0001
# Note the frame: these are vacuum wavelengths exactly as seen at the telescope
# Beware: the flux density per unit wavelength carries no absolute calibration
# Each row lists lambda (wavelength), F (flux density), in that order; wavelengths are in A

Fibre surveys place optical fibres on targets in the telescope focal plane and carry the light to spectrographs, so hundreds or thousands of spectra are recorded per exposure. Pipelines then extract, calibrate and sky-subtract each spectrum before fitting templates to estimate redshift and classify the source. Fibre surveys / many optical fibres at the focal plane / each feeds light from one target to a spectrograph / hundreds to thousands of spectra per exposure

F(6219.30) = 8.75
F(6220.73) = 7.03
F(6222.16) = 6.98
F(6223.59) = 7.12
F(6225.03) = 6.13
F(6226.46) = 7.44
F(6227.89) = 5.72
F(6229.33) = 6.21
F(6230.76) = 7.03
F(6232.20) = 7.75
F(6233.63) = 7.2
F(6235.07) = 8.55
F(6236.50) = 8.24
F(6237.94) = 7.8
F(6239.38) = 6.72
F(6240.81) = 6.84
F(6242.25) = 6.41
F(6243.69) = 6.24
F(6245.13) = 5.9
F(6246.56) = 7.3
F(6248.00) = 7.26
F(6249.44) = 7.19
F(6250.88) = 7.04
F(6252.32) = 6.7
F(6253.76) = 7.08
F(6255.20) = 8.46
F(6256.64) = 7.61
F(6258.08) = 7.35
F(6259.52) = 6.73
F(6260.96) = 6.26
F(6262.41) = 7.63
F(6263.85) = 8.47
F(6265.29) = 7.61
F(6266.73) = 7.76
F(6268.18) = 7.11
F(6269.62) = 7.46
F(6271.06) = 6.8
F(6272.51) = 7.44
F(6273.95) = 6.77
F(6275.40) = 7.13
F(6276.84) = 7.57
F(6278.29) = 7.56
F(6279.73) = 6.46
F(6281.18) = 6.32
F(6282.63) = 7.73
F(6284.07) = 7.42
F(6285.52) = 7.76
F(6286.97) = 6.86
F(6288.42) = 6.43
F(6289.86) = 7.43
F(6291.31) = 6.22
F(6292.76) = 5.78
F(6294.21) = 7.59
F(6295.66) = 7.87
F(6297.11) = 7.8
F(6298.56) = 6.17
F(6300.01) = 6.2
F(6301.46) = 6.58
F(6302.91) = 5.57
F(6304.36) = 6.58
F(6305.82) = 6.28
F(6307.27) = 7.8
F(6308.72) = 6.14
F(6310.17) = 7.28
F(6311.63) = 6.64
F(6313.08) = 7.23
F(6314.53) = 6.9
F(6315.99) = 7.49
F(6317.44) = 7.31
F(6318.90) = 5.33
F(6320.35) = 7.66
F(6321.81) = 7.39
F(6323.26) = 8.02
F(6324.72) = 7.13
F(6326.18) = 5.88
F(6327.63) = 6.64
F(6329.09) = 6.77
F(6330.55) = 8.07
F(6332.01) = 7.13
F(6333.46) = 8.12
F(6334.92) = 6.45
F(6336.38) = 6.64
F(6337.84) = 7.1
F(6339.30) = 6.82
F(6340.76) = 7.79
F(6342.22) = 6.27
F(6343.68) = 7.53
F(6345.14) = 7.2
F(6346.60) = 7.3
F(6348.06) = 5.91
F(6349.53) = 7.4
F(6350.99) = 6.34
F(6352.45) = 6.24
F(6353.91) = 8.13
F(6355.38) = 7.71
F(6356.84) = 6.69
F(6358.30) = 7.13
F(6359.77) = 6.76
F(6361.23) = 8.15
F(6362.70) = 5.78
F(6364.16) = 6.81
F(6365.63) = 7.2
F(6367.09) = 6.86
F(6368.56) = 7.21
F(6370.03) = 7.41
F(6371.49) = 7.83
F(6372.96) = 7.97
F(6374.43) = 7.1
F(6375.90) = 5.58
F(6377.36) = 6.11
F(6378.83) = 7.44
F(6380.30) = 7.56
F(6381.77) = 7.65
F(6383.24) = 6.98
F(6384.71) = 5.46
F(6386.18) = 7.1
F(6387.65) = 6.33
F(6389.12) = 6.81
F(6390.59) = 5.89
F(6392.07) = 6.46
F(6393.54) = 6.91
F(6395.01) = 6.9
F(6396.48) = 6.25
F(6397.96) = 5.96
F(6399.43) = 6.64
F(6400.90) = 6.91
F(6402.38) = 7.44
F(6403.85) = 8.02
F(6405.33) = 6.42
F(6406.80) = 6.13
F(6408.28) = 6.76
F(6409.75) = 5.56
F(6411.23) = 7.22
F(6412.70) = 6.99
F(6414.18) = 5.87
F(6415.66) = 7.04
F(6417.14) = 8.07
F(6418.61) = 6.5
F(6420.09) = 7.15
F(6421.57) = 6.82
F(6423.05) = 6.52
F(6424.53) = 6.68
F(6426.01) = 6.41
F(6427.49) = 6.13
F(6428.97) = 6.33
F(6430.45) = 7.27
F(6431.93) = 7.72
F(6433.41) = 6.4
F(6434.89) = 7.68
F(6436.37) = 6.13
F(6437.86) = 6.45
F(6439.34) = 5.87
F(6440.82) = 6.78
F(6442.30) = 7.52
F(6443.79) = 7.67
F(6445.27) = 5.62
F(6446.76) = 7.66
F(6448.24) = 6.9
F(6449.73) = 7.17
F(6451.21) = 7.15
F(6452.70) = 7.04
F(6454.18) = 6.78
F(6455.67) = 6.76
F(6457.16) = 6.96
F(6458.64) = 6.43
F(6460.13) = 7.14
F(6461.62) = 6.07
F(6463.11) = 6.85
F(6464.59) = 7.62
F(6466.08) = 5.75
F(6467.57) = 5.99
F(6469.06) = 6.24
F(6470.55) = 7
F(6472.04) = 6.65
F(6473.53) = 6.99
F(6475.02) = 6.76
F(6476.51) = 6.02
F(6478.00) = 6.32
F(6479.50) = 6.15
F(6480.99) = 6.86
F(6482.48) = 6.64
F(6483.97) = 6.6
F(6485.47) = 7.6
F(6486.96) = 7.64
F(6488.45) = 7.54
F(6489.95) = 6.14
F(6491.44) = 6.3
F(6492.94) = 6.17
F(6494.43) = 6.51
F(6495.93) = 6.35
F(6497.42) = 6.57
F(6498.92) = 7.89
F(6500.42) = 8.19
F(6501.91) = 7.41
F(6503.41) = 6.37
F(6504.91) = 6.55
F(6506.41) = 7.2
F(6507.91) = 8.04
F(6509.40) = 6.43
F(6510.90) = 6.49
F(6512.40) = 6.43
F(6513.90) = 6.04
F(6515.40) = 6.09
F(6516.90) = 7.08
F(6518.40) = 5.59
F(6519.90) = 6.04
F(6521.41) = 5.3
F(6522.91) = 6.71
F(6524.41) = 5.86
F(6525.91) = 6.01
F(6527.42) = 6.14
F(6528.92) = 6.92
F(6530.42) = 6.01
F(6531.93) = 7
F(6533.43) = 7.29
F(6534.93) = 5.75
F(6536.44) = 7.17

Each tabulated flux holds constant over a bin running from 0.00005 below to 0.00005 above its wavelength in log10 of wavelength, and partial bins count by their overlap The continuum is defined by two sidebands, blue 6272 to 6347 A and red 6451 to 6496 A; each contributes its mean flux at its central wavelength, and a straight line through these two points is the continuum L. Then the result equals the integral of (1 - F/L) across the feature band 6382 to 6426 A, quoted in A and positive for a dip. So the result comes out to 0.8 A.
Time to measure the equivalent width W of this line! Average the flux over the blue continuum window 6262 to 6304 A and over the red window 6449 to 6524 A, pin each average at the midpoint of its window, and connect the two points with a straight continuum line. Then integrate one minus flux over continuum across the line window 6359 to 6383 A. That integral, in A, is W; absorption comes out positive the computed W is -0.6 A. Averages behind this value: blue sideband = 7.08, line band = 7.09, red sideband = 6.69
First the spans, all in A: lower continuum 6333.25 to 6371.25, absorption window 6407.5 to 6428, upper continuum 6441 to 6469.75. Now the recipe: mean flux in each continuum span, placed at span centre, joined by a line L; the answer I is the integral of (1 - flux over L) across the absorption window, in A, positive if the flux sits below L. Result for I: 0.56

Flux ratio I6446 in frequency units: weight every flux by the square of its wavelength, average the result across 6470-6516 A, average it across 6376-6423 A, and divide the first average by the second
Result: 1.04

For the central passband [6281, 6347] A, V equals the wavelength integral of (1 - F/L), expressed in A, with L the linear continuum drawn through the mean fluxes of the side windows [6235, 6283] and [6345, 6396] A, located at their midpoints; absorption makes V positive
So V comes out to 0.8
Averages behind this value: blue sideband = 7.2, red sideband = 6.92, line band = 6.97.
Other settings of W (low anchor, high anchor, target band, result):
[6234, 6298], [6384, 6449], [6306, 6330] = 0.2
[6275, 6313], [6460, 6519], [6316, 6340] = -0.6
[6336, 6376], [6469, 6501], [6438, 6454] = -0.1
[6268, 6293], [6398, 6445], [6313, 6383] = -1.5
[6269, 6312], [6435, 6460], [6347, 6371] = -0.4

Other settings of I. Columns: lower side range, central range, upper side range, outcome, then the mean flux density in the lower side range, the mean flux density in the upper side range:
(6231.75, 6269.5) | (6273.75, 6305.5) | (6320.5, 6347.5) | 1.39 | 7.28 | 7.13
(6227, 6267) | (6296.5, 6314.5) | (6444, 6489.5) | 0.96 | 7.18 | 6.77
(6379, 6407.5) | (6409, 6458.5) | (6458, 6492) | -0.76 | 6.74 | 6.67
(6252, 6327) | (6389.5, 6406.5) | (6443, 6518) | 0.48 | 7.05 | 6.77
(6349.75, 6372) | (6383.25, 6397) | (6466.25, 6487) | 0.95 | 7.09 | 6.62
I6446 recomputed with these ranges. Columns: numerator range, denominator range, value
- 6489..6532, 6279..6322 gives 1.02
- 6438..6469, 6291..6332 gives 1.03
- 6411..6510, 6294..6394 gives 1.02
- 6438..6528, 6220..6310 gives 1.01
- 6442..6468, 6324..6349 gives 1.02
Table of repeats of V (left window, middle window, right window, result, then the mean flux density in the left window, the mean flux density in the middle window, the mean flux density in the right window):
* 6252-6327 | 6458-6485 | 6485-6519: 1.1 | 7.05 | 6.57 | 6.81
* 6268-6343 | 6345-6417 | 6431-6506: 0.4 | 6.98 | 6.85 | 6.79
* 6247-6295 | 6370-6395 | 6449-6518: 0.4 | 7.18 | 6.84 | 6.75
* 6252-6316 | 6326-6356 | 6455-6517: -0.3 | 7.06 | 7.04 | 6.73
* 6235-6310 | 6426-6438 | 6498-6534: 0.0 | 7.06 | 6.76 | 6.62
